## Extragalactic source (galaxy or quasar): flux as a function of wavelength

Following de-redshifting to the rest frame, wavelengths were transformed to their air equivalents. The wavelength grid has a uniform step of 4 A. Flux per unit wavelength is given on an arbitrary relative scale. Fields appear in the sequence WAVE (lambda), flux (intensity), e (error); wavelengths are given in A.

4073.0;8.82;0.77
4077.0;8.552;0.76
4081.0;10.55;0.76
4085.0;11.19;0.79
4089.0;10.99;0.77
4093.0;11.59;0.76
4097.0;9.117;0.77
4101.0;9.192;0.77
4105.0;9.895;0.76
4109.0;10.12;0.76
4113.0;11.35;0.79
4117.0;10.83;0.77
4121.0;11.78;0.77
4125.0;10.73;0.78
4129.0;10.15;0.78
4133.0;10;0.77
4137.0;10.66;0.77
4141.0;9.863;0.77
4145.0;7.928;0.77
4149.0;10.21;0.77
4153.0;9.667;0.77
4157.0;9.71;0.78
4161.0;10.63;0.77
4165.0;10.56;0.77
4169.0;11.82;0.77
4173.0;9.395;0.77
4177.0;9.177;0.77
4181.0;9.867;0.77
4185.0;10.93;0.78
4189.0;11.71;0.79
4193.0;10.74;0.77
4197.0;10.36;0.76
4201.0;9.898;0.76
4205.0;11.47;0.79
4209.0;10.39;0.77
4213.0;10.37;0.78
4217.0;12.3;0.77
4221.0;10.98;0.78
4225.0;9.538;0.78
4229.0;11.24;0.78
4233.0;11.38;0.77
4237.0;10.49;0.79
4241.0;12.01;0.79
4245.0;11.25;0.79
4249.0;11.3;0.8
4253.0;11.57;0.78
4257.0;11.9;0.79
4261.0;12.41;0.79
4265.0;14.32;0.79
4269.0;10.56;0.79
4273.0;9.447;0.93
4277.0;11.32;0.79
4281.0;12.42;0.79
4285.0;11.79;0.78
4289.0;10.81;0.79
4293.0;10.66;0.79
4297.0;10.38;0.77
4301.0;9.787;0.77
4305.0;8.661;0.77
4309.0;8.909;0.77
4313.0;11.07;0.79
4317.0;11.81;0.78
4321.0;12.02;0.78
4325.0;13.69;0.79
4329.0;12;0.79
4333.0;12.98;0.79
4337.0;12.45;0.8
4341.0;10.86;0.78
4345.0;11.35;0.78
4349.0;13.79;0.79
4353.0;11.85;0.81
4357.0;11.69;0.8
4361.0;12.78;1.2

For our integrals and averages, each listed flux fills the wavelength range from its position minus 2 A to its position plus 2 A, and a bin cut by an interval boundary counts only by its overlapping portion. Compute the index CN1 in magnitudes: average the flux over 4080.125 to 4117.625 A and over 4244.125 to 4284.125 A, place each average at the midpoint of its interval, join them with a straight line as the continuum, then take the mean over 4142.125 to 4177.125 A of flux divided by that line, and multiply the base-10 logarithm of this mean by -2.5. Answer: 0.10 mag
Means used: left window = 10.5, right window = 11.7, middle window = 9.94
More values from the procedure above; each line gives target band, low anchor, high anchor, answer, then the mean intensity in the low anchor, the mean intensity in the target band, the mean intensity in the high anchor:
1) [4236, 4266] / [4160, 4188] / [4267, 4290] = -0.09 mag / 10.4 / 11.9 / 11.1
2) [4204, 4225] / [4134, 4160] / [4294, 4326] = -0.08 mag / 9.72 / 10.9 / 10.7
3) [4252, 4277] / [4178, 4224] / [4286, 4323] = -0.11 mag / 10.8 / 11.7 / 10.5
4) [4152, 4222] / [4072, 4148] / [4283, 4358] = 0.01 mag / 10.2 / 10.6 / 11.4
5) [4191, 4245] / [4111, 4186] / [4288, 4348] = -0.02 mag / 10.3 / 10.9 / 11.2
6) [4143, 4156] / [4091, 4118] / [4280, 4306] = 0.12 mag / 10.3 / 9.3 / 10.7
